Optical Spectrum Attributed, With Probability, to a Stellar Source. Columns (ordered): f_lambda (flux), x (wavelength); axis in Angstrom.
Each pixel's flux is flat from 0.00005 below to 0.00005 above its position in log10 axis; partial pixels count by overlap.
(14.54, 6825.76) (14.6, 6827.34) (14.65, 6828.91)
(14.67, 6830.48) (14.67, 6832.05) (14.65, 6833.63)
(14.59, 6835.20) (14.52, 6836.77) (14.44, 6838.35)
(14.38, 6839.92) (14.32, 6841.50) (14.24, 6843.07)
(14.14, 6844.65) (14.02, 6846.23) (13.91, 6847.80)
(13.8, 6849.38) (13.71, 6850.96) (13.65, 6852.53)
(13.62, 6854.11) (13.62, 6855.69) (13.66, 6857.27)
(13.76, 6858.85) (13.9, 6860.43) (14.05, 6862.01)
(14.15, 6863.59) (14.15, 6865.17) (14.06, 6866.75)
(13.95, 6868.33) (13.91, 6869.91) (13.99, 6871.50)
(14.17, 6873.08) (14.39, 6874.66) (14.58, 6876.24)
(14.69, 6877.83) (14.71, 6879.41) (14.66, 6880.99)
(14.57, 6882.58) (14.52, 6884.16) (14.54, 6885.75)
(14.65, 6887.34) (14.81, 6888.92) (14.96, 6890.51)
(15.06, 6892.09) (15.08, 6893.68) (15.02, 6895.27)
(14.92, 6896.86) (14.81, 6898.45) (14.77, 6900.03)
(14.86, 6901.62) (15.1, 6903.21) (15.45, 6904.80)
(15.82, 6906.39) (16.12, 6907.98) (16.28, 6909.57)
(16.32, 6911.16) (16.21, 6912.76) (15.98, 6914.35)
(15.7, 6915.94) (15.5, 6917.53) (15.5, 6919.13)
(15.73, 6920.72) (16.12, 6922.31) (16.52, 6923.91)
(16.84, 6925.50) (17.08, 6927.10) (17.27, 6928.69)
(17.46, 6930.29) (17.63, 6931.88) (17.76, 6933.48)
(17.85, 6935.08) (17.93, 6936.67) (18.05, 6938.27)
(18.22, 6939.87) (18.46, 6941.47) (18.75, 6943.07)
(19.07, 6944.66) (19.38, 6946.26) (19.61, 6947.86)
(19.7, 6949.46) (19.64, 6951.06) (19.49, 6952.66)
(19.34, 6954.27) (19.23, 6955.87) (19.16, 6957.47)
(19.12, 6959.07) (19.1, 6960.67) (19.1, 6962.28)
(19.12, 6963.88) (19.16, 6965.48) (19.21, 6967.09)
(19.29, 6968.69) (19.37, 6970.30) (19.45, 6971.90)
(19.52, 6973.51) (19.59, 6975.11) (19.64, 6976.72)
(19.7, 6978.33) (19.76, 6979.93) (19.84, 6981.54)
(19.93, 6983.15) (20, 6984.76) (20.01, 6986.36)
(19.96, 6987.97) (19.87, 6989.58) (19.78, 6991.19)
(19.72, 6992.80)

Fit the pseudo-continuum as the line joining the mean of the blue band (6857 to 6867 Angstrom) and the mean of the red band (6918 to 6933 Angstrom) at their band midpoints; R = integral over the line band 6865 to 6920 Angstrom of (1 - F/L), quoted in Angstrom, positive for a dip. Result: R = 1.05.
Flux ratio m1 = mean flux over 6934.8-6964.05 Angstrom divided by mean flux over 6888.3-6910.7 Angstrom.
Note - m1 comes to 1.25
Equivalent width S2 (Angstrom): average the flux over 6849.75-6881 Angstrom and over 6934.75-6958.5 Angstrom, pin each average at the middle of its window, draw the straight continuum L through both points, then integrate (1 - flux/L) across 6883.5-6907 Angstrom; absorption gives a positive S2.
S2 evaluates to 1.3 Angstrom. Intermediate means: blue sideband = 14.1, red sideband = 19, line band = 15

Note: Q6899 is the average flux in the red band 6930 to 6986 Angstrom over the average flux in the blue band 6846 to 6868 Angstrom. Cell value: 1.38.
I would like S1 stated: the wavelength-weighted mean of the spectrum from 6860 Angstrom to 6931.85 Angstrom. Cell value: 15.2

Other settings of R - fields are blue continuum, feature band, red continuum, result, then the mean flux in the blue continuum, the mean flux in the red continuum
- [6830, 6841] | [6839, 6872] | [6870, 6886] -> 1.3 Angstrom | 14.5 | 14.5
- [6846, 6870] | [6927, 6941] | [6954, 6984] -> -0.1 Angstrom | 13.9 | 19.4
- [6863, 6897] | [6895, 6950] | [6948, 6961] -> 1.6 Angstrom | 14.5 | 19.4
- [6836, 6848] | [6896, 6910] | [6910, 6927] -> 0.4 Angstrom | 14.3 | 16.1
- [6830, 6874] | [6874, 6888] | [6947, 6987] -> 0.8 Angstrom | 14.1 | 19.5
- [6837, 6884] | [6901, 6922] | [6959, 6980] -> 1.0 Angstrom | 14.1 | 19.4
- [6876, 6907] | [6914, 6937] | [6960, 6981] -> 0.2 Angstrom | 14.9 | 19.4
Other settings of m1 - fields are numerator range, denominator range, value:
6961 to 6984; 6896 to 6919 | 1.25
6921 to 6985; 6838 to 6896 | 1.31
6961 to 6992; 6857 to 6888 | 1.37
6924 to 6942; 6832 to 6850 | 1.23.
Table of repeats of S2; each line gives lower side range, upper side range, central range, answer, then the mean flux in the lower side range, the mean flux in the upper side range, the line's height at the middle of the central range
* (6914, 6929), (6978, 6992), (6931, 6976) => -2.31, 16.2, 19.9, 18.1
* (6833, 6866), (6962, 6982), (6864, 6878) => 0.76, 14.1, 19.4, 15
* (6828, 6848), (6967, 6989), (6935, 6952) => -0.41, 14.4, 19.7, 18.4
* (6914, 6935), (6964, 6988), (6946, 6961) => -0.90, 16.6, 19.6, 18.3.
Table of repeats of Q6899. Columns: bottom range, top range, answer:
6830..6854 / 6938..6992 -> 1.36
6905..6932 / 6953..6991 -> 1.20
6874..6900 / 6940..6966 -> 1.30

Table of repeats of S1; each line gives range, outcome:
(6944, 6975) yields 19.3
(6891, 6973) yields 17.4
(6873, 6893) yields 14.7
